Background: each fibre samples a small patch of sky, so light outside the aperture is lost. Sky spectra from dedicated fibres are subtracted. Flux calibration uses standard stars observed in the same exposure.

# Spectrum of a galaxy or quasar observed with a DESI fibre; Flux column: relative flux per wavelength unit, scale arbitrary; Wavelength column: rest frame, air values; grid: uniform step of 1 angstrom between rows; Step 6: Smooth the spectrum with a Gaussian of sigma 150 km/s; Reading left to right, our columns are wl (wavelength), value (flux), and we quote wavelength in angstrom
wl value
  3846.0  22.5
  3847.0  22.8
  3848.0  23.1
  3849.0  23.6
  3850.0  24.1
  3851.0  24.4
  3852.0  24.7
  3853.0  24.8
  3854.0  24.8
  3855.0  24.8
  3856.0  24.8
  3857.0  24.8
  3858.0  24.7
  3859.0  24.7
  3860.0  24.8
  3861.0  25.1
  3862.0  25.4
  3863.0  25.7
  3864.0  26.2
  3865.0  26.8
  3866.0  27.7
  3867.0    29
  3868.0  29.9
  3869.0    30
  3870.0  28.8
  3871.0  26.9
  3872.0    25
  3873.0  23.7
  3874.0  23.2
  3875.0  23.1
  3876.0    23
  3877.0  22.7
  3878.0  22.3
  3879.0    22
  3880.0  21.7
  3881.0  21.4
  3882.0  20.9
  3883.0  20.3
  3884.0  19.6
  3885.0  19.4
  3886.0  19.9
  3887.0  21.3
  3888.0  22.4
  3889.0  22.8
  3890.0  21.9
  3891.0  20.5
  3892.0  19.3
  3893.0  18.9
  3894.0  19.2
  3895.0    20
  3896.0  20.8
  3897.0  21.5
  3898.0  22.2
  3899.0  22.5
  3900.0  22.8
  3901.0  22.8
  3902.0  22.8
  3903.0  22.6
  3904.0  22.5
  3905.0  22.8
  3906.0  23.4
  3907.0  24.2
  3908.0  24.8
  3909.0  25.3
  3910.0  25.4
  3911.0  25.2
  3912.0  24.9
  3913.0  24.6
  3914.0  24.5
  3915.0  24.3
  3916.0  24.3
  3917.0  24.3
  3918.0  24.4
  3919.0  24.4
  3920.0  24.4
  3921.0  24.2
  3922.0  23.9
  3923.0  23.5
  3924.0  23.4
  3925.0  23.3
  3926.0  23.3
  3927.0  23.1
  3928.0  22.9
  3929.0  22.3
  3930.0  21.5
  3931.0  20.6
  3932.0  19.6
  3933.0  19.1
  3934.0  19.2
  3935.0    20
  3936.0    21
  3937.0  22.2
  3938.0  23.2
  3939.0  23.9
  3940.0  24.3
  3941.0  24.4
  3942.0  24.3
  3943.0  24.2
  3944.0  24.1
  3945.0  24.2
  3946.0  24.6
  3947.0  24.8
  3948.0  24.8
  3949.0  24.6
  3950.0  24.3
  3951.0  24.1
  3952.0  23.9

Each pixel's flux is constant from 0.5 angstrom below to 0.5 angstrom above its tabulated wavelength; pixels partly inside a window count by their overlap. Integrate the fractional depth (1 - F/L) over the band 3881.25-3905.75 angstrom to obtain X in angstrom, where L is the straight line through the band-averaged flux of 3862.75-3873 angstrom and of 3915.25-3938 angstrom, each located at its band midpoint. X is 3.9 angstrom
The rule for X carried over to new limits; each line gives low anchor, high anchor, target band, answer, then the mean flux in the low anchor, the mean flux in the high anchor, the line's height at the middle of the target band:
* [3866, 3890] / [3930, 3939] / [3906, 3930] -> -2.70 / 23.5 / 20.8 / 21.6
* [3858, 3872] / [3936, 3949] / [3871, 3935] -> 7.36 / 26.8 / 24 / 25.4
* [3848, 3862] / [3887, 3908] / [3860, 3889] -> -0.82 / 24.6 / 21.9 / 23.3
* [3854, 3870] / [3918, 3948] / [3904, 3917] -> -0.20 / 26.3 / 22.9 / 24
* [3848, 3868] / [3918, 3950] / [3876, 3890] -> 1.84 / 25.4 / 23.1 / 24.6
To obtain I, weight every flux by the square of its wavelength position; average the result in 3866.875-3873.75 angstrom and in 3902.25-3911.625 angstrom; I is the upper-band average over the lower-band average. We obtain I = 0.9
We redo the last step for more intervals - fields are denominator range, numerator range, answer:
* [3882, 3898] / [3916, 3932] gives 1.15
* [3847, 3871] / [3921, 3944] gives 0.91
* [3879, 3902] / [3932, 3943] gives 1.08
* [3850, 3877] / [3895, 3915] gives 0.93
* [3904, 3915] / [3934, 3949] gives 0.98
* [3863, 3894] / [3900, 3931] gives 1.04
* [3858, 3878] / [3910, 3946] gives 0.93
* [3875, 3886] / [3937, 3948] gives 1.17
